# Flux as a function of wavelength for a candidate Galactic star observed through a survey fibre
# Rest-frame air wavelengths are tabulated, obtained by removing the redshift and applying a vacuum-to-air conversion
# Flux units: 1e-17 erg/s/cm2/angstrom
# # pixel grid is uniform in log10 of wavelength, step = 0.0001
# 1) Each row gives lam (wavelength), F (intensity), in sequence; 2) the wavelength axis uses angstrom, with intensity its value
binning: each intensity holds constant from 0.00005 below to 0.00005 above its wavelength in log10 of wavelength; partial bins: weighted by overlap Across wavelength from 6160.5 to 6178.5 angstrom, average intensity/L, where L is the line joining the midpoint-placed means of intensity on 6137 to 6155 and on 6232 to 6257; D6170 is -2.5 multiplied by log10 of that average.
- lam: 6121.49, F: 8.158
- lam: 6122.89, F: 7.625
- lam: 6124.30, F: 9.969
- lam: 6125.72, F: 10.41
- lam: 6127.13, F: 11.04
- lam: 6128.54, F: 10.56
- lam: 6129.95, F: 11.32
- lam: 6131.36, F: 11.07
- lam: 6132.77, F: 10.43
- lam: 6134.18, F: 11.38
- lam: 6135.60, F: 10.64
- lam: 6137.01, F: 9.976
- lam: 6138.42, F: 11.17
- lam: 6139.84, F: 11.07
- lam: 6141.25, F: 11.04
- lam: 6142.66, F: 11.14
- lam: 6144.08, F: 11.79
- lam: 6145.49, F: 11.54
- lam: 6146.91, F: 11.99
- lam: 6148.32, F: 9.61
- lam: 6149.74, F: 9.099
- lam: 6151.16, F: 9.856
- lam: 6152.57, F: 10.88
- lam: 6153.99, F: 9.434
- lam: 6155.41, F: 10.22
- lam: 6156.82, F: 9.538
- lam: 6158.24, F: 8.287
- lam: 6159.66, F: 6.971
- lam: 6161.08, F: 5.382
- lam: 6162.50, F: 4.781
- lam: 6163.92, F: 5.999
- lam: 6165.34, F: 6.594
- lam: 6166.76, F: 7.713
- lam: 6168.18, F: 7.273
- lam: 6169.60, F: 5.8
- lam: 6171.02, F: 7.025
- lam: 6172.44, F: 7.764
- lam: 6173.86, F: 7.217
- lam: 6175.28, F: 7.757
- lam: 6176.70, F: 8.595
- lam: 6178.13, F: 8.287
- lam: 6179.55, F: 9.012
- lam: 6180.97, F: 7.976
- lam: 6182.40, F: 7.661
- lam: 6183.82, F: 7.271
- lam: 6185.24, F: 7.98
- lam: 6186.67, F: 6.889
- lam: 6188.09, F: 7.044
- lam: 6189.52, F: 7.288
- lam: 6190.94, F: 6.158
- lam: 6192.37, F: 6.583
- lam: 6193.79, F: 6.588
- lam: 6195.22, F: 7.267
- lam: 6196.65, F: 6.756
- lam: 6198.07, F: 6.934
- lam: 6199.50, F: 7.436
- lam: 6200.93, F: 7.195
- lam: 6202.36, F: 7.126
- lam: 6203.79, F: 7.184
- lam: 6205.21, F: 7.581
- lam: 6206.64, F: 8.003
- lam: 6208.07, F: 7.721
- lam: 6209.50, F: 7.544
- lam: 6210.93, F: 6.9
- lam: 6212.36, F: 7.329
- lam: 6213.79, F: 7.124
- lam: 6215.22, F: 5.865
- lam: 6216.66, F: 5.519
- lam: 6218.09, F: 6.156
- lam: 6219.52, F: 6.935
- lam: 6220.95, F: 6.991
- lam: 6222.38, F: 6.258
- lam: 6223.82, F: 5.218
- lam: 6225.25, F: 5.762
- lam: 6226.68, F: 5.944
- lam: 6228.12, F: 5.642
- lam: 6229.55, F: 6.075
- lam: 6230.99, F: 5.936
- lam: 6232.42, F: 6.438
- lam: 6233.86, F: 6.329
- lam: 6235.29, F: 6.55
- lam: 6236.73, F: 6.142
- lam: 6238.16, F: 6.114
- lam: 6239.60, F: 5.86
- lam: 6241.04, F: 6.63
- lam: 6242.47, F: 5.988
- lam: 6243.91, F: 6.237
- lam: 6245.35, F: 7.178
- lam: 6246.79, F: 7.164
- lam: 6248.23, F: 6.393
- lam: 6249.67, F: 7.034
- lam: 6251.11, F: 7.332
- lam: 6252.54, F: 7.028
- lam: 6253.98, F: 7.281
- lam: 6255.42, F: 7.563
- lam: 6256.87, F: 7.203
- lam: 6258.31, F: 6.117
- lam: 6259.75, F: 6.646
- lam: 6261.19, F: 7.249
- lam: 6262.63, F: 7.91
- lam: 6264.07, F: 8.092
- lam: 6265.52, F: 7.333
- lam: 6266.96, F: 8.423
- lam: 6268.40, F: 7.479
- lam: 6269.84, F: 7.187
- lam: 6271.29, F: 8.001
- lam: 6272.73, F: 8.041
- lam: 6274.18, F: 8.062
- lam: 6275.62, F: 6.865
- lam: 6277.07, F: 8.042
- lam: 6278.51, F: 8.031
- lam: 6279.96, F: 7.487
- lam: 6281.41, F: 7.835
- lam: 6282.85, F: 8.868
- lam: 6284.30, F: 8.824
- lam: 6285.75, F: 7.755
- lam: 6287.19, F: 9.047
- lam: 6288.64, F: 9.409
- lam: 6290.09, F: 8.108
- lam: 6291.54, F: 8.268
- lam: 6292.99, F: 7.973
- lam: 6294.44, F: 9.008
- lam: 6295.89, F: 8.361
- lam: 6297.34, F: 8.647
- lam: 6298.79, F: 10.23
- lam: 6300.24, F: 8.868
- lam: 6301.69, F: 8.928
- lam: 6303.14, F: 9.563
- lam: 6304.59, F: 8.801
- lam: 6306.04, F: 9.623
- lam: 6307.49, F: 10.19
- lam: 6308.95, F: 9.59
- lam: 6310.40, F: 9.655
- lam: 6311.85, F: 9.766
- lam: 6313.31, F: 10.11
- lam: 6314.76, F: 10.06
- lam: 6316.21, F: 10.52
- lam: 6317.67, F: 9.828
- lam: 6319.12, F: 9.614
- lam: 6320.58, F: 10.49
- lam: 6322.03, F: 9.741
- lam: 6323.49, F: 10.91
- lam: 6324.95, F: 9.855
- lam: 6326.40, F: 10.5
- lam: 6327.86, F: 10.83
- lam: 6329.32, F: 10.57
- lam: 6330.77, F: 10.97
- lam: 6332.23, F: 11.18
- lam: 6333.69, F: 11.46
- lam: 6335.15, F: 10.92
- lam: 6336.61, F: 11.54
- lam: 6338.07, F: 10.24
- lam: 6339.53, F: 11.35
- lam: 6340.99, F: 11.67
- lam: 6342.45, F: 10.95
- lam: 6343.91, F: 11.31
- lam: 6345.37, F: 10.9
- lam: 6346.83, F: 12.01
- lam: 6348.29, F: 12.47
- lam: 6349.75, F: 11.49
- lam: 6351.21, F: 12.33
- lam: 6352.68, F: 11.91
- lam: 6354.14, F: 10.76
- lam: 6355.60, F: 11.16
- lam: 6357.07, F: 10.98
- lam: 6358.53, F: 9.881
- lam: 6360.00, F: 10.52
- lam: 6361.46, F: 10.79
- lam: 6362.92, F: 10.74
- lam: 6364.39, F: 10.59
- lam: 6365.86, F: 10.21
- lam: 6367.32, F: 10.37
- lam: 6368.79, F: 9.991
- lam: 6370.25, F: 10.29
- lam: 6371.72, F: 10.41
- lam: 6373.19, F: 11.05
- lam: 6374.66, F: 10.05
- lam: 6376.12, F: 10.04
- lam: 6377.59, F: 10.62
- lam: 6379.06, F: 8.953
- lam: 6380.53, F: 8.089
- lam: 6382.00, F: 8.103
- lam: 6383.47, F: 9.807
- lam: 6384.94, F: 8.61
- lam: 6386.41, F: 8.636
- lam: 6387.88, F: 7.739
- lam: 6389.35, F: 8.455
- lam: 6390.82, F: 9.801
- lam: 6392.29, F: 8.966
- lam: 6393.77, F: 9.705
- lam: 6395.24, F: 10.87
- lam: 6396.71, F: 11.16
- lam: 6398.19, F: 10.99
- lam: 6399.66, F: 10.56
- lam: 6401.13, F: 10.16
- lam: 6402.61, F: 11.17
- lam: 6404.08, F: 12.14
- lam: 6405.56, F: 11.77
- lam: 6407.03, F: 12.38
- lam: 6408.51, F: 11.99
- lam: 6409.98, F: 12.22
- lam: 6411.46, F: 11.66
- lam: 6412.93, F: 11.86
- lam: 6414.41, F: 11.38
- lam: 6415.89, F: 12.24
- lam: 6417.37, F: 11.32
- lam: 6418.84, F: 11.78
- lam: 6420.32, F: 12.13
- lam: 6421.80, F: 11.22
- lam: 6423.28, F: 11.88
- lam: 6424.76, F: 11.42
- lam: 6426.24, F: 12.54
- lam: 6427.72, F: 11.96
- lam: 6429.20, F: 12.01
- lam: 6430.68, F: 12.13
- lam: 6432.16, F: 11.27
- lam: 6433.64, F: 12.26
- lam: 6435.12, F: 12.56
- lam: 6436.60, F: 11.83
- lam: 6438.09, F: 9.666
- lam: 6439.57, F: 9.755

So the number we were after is 0.37 mag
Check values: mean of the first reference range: 10.7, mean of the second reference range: 6.68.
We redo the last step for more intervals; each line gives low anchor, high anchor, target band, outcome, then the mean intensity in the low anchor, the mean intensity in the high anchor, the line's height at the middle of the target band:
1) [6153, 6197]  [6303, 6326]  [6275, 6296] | 0.140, 7.42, 9.91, 9.39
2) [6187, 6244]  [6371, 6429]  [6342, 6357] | -0.202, 6.61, 10.7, 9.56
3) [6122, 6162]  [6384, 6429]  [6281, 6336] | 0.110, 10.1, 11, 10.6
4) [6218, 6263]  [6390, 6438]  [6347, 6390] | -0.009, 6.54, 11.4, 10.2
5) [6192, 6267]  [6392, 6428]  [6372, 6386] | 0.123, 6.78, 11.4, 10.6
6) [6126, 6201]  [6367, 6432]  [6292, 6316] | 0.058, 8.63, 10.7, 9.86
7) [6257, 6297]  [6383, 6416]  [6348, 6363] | -0.160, 7.94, 10.6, 9.64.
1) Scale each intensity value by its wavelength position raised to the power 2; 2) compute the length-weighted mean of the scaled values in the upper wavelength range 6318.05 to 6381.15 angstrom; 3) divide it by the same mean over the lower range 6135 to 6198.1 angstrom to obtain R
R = 1.36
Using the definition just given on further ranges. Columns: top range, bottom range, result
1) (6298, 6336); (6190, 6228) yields 1.55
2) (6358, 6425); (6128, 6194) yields 1.30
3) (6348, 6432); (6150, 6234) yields 1.60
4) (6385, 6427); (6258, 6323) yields 1.31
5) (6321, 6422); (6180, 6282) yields 1.61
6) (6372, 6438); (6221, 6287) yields 1.62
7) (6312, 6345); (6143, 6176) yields 1.34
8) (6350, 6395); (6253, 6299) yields 1.30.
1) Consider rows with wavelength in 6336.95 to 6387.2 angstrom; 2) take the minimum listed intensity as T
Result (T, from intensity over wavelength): 8.089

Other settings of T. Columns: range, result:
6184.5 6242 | 5.218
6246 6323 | 6.117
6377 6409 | 7.739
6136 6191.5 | 4.781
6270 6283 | 6.865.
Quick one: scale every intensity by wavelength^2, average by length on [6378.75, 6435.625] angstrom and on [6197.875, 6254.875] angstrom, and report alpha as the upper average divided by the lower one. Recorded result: 1.73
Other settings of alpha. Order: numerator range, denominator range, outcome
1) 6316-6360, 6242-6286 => 1.50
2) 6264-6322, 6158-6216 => 1.27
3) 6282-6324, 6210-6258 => 1.47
